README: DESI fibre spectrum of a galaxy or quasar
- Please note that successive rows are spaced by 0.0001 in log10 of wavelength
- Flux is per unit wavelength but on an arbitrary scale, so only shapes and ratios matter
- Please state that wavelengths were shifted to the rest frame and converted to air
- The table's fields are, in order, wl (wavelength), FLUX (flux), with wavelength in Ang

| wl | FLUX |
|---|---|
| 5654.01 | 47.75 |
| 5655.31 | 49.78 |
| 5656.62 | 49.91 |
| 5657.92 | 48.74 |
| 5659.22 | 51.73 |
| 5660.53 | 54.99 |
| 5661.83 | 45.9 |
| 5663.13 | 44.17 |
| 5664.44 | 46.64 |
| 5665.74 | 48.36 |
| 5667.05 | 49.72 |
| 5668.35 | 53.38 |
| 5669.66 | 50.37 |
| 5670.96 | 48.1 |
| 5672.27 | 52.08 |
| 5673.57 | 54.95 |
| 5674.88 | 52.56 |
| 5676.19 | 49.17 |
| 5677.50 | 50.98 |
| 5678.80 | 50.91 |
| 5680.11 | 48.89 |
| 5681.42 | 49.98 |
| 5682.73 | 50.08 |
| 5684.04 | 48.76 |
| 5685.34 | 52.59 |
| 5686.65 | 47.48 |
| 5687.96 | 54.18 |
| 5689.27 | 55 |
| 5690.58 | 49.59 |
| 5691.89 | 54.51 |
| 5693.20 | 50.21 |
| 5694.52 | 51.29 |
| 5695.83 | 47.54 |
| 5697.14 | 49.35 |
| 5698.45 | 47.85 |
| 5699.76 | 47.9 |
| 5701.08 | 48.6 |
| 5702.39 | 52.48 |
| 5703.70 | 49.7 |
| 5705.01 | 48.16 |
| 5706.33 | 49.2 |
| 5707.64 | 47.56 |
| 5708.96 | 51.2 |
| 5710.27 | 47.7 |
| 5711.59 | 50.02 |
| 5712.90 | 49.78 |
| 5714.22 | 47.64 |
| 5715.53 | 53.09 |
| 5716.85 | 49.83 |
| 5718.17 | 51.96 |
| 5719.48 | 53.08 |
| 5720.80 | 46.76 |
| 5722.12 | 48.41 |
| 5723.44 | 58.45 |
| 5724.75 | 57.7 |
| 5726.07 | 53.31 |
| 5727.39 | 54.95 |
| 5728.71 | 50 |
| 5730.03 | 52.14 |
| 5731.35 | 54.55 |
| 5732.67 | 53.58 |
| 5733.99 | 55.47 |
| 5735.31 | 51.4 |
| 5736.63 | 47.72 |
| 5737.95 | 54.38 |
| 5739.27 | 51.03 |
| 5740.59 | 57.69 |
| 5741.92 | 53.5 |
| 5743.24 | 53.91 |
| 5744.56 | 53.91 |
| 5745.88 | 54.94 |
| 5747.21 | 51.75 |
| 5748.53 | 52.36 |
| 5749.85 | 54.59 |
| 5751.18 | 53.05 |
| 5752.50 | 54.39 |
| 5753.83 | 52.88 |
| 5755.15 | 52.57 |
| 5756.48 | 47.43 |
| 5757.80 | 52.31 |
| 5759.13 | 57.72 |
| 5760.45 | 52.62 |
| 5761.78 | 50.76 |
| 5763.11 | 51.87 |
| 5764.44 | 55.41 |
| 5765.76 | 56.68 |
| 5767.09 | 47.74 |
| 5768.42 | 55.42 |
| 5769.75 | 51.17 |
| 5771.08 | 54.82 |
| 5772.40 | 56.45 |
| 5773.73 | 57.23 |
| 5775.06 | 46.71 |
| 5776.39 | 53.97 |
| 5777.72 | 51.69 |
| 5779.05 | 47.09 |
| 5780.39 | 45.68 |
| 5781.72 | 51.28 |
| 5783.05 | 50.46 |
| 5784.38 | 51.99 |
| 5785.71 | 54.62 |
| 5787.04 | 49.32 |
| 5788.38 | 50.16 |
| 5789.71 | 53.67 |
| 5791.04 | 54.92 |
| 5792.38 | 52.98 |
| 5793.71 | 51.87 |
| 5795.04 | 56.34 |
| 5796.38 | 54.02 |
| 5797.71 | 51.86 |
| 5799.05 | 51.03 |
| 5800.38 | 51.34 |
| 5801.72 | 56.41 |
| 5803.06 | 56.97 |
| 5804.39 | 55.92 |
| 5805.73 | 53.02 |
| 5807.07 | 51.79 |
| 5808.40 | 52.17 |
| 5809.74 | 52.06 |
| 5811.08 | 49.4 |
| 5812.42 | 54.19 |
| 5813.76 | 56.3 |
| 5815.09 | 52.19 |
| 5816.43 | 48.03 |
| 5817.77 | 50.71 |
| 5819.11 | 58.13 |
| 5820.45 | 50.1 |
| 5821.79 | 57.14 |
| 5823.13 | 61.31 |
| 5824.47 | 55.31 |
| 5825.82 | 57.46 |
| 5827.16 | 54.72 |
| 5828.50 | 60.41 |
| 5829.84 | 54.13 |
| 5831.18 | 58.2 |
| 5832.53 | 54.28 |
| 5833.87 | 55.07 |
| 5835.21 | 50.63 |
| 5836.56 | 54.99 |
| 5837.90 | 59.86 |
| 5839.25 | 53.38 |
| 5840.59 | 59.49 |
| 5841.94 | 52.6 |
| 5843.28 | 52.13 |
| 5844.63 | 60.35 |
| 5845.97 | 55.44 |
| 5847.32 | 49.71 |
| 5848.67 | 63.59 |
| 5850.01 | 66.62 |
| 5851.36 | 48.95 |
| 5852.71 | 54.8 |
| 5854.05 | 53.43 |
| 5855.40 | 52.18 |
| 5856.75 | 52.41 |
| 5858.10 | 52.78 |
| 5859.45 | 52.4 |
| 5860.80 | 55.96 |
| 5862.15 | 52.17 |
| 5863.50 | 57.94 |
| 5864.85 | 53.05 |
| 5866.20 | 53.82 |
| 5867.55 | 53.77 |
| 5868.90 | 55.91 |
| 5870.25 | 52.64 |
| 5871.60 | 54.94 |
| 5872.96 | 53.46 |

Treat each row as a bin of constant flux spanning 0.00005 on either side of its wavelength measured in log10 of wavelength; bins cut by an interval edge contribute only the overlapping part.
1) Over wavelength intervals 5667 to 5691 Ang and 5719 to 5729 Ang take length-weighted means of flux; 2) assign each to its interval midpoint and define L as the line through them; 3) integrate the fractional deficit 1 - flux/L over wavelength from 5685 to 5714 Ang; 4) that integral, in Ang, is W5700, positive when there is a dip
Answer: 1.0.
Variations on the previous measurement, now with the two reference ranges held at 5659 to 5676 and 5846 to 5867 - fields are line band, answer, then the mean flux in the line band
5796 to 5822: 0.2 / 53.1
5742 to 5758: -0.2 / 52.9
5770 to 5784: 0.3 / 51.5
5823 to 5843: -0.7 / 55.9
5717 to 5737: -0.4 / 52.6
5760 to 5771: -0.1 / 52.8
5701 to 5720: 0.4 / 50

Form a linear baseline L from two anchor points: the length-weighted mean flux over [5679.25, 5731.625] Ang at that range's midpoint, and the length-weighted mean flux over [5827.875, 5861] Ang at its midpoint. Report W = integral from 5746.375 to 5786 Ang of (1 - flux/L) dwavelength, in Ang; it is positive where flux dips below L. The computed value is 0.3 Ang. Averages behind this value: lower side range 50.8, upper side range 55.3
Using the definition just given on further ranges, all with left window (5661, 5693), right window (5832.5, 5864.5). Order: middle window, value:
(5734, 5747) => -0.28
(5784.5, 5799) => 0.18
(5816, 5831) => -0.29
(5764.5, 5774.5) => -0.25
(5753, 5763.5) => 0.06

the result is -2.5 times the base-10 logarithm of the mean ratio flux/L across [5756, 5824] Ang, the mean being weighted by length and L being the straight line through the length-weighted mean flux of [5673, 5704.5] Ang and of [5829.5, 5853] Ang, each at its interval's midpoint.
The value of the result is 0.02 mag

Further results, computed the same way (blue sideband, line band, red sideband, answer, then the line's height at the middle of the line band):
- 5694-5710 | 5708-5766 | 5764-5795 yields -0.04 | 50.6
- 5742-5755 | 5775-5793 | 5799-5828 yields 0.05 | 53.8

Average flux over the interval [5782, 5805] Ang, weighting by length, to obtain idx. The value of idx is 53.1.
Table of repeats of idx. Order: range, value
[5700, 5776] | 52.3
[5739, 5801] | 52.7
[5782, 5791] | 51.9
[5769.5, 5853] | 54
